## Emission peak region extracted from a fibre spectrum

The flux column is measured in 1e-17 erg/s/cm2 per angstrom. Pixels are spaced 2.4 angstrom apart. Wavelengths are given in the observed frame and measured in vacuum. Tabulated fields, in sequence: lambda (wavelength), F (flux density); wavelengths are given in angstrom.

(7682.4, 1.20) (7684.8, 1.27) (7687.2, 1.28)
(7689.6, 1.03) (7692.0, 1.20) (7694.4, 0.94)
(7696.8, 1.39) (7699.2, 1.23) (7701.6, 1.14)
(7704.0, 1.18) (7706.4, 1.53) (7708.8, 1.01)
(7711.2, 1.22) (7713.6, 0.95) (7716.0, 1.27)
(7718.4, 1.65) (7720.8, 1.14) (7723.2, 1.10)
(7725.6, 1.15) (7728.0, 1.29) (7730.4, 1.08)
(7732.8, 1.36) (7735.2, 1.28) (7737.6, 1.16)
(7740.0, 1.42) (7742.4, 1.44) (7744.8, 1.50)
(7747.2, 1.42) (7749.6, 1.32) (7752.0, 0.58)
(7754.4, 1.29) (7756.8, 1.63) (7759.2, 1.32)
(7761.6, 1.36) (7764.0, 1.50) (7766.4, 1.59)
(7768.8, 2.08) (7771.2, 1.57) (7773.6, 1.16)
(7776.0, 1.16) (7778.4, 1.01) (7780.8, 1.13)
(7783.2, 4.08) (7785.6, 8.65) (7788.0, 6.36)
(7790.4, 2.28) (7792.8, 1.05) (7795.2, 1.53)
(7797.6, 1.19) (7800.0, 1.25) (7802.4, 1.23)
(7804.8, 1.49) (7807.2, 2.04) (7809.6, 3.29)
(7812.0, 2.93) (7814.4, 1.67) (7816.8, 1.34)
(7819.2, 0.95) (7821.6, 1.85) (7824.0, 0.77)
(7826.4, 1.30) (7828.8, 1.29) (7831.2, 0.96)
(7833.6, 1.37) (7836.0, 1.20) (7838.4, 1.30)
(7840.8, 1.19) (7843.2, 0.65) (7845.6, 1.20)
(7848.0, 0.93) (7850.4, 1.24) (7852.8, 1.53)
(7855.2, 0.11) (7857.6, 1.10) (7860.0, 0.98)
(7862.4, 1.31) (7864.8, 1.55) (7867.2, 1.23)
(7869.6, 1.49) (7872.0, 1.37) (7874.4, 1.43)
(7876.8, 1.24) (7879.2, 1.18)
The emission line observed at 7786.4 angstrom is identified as H-alpha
